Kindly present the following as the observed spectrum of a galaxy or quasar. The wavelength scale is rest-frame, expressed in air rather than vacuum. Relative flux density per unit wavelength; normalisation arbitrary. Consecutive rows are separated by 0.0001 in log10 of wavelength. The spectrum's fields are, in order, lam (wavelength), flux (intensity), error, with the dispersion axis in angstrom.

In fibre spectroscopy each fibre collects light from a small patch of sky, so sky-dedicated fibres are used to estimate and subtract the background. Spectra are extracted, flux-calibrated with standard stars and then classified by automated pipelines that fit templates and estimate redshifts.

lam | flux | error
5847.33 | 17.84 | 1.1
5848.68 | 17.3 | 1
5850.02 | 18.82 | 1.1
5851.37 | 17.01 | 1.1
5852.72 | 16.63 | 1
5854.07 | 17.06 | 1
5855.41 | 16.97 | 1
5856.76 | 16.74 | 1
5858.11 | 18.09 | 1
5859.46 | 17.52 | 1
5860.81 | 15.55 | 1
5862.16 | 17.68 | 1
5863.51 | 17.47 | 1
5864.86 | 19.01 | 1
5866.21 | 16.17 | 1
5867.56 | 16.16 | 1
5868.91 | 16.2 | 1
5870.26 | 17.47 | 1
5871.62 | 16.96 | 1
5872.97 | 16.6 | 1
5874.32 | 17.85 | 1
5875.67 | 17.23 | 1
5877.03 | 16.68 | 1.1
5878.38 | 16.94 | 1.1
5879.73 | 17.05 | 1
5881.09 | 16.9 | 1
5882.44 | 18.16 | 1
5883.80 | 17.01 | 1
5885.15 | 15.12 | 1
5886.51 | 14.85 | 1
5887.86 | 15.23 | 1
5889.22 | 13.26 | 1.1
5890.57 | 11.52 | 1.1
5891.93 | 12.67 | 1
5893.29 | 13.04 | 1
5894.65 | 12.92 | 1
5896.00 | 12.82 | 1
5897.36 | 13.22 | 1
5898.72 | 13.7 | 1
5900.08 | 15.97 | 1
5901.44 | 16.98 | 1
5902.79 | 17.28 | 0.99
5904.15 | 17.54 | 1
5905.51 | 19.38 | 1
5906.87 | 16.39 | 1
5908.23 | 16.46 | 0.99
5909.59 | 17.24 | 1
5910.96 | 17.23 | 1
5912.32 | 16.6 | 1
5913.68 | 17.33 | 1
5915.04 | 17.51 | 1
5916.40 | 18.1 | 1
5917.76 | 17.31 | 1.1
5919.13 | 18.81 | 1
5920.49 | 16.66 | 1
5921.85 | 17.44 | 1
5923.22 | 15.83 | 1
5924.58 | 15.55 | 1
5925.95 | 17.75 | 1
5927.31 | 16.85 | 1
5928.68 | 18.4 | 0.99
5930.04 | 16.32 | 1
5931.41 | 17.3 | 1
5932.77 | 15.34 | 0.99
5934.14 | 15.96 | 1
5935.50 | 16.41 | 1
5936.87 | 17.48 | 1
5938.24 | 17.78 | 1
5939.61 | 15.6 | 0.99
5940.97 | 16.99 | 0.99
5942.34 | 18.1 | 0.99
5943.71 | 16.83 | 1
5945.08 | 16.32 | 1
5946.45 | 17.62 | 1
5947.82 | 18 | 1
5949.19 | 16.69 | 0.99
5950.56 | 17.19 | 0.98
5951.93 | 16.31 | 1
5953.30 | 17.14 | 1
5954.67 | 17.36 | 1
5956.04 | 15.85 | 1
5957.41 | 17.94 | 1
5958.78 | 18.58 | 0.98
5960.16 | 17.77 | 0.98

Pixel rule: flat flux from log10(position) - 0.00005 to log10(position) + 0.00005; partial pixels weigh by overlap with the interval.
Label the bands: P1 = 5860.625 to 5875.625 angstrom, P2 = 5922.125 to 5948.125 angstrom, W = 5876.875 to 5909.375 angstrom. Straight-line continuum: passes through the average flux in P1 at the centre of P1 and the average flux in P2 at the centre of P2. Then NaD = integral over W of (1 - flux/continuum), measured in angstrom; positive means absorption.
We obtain 2.9 angstrom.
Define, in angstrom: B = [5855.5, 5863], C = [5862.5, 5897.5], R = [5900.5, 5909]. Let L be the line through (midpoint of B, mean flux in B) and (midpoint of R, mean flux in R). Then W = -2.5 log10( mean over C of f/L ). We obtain 0.09 mag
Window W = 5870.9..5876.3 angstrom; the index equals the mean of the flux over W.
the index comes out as 17.2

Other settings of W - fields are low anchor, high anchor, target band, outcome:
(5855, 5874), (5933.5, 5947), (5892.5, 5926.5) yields 0.040 mag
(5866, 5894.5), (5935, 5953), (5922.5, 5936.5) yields 0.010 mag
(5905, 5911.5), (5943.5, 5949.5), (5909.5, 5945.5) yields 0.013 mag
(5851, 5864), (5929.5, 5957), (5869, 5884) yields -0.007 mag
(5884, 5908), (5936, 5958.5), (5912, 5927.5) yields -0.083 mag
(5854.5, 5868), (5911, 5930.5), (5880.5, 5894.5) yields 0.170 mag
